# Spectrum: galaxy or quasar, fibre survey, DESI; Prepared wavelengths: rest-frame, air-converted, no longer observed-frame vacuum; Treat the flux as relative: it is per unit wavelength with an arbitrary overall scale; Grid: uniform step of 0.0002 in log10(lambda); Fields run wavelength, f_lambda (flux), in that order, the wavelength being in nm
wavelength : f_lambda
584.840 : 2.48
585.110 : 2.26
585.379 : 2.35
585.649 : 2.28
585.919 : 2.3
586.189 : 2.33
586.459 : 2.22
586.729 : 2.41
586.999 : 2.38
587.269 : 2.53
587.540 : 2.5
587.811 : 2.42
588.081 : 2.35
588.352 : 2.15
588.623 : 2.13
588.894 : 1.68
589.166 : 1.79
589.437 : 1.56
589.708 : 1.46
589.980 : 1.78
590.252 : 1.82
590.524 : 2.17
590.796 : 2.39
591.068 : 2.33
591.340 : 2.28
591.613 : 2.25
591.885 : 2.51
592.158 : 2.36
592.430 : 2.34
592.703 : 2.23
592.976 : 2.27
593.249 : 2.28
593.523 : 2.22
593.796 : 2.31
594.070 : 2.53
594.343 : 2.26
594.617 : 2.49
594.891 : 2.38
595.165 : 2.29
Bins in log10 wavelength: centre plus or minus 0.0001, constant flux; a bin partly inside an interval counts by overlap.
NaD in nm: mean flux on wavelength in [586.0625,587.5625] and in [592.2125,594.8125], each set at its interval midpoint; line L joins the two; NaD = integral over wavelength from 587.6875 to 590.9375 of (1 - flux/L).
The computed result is 0.54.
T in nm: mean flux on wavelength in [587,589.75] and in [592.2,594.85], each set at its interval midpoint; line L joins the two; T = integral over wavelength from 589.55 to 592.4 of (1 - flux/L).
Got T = 0.100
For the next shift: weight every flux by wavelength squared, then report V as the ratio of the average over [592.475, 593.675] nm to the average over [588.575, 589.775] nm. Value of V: 1.34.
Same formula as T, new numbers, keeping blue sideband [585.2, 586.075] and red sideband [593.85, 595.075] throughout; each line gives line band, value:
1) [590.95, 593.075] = 0.048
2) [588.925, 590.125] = 0.356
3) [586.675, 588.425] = -0.054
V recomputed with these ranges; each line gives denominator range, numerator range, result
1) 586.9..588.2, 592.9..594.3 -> 0.97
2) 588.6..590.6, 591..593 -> 1.32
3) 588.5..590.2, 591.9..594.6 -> 1.36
